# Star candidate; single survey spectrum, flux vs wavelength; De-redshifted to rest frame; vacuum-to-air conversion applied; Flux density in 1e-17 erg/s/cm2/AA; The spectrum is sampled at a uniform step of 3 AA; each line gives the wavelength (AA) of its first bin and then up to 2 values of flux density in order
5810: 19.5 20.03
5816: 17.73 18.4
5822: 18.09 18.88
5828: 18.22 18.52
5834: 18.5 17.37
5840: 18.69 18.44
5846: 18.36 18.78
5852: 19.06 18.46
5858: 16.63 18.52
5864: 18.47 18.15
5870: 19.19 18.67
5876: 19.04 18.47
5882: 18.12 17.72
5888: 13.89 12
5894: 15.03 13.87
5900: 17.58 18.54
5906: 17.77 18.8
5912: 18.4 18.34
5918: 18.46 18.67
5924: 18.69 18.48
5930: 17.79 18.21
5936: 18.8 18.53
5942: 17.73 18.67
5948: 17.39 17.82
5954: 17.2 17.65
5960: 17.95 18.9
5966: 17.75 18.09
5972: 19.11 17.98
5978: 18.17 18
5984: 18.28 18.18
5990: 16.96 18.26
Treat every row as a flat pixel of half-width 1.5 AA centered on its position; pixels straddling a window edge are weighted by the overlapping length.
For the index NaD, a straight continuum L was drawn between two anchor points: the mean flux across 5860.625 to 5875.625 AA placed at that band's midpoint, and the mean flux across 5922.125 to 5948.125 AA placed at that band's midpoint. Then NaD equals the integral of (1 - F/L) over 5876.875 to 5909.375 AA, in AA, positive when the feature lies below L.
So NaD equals 3.5 AA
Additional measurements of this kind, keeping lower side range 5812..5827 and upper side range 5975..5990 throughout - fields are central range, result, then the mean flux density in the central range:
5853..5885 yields 0.08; 18.4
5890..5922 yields 2.06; 17.1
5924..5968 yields 0.14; 18.1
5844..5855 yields -0.13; 18.7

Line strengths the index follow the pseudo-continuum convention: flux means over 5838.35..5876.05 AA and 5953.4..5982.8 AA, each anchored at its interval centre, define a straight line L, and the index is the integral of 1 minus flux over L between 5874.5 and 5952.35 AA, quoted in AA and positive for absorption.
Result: 3.0 AA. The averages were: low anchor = 18.5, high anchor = 18.1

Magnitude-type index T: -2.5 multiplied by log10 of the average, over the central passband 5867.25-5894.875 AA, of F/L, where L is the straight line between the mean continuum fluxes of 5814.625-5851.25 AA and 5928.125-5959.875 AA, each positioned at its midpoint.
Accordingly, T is 0.074 mag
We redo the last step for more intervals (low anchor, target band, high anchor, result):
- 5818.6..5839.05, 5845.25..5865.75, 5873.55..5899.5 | -0.06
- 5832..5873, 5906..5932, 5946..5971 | -0.02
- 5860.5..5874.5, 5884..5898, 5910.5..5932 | 0.27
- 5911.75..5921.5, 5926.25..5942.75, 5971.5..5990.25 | 0.01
